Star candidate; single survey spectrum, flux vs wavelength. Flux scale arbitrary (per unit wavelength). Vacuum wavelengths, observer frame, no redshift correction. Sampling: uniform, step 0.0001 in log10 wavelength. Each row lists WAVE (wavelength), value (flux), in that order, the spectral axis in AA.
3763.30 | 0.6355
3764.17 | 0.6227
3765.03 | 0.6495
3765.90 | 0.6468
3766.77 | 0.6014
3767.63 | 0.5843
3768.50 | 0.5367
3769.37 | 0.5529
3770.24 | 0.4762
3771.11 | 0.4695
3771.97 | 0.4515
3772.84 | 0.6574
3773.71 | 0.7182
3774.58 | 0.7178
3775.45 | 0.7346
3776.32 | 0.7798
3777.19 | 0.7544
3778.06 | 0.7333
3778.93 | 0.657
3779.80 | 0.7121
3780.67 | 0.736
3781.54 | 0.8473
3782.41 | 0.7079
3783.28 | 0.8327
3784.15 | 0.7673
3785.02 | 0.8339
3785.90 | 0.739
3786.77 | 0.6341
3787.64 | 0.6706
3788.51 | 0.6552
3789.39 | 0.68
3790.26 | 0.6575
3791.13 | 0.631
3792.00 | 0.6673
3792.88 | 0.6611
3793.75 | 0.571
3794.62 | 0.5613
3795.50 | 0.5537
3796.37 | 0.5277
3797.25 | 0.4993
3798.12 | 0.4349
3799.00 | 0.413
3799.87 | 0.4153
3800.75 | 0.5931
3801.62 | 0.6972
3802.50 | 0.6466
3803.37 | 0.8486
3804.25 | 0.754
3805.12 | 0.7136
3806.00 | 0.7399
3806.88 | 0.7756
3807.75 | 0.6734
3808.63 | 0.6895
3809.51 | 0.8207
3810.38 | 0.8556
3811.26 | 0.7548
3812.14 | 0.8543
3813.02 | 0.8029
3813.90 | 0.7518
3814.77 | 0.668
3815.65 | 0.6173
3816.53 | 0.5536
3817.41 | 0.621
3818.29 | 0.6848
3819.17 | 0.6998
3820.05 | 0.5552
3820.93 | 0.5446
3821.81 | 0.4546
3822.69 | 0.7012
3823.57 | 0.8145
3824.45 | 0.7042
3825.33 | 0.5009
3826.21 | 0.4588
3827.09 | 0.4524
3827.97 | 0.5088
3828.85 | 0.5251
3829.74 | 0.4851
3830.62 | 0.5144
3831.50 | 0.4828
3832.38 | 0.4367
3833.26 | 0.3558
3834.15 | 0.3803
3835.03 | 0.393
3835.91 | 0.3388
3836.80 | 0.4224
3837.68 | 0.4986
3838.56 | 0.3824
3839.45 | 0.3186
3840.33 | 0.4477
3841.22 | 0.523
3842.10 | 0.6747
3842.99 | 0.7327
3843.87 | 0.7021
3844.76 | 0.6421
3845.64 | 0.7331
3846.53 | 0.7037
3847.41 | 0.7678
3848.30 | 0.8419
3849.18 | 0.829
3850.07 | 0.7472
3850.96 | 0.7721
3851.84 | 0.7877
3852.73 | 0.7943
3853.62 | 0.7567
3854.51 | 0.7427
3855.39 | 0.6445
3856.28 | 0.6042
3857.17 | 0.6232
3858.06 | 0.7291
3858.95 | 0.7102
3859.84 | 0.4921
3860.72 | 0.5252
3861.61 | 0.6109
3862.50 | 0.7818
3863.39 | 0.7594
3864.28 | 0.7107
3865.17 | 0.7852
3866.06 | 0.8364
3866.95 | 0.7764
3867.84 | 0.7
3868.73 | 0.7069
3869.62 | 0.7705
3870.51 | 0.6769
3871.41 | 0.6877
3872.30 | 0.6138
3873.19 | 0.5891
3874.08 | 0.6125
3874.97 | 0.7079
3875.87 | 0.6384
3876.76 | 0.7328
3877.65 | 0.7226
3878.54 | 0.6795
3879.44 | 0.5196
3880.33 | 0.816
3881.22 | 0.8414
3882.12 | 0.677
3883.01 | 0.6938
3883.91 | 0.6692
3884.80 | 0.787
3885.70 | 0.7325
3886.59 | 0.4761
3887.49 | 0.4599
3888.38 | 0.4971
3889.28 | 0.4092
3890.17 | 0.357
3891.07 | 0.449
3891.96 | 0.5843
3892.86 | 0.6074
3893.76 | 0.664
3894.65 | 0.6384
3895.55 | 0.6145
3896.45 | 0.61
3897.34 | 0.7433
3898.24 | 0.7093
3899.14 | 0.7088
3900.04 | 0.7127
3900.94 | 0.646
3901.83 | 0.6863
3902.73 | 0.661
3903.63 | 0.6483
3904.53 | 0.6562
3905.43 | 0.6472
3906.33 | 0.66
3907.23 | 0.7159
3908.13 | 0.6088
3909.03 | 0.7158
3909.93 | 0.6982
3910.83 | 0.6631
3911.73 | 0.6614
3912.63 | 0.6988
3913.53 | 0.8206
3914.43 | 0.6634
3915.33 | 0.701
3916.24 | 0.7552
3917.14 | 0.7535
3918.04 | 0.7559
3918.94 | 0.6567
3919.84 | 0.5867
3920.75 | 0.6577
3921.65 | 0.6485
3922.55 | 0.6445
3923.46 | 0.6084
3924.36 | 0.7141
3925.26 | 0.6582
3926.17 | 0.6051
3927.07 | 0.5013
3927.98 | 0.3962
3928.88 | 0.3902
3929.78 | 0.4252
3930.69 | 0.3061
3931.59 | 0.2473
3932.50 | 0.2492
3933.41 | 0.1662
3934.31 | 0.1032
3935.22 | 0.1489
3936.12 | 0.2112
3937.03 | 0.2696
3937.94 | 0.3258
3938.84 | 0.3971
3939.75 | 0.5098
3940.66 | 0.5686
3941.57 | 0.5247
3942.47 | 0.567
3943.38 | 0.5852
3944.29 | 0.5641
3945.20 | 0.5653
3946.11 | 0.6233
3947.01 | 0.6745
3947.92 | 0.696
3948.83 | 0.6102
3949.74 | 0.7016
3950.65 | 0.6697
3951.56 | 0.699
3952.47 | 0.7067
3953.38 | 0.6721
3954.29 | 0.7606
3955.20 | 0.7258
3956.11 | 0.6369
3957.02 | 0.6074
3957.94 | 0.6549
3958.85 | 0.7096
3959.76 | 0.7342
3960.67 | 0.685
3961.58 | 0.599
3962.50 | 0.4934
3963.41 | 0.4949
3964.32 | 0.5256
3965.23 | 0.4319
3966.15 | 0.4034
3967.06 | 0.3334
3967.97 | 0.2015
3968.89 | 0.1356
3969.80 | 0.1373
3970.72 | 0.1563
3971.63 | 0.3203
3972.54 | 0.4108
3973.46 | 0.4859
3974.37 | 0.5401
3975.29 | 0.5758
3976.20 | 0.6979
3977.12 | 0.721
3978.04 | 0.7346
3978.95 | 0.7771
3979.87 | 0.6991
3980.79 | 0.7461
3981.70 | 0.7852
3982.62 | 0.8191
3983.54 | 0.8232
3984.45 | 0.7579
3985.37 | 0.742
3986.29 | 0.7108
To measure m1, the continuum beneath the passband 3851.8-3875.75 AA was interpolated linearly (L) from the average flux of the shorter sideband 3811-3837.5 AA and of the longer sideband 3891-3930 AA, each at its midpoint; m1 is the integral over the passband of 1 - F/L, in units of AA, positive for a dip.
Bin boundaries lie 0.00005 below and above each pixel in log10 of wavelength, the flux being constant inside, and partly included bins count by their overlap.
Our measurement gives -3.5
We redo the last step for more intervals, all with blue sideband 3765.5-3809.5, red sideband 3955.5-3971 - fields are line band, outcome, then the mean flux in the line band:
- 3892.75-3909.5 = -4.07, 0.667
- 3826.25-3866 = -1.07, 0.607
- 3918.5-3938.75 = 3.13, 0.432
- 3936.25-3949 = -0.81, 0.525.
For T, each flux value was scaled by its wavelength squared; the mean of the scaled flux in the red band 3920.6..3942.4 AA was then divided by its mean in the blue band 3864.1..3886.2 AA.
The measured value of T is 0.62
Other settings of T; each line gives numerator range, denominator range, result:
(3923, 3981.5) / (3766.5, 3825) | 0.84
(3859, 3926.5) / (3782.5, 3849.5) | 1.12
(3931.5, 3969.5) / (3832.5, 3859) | 0.87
